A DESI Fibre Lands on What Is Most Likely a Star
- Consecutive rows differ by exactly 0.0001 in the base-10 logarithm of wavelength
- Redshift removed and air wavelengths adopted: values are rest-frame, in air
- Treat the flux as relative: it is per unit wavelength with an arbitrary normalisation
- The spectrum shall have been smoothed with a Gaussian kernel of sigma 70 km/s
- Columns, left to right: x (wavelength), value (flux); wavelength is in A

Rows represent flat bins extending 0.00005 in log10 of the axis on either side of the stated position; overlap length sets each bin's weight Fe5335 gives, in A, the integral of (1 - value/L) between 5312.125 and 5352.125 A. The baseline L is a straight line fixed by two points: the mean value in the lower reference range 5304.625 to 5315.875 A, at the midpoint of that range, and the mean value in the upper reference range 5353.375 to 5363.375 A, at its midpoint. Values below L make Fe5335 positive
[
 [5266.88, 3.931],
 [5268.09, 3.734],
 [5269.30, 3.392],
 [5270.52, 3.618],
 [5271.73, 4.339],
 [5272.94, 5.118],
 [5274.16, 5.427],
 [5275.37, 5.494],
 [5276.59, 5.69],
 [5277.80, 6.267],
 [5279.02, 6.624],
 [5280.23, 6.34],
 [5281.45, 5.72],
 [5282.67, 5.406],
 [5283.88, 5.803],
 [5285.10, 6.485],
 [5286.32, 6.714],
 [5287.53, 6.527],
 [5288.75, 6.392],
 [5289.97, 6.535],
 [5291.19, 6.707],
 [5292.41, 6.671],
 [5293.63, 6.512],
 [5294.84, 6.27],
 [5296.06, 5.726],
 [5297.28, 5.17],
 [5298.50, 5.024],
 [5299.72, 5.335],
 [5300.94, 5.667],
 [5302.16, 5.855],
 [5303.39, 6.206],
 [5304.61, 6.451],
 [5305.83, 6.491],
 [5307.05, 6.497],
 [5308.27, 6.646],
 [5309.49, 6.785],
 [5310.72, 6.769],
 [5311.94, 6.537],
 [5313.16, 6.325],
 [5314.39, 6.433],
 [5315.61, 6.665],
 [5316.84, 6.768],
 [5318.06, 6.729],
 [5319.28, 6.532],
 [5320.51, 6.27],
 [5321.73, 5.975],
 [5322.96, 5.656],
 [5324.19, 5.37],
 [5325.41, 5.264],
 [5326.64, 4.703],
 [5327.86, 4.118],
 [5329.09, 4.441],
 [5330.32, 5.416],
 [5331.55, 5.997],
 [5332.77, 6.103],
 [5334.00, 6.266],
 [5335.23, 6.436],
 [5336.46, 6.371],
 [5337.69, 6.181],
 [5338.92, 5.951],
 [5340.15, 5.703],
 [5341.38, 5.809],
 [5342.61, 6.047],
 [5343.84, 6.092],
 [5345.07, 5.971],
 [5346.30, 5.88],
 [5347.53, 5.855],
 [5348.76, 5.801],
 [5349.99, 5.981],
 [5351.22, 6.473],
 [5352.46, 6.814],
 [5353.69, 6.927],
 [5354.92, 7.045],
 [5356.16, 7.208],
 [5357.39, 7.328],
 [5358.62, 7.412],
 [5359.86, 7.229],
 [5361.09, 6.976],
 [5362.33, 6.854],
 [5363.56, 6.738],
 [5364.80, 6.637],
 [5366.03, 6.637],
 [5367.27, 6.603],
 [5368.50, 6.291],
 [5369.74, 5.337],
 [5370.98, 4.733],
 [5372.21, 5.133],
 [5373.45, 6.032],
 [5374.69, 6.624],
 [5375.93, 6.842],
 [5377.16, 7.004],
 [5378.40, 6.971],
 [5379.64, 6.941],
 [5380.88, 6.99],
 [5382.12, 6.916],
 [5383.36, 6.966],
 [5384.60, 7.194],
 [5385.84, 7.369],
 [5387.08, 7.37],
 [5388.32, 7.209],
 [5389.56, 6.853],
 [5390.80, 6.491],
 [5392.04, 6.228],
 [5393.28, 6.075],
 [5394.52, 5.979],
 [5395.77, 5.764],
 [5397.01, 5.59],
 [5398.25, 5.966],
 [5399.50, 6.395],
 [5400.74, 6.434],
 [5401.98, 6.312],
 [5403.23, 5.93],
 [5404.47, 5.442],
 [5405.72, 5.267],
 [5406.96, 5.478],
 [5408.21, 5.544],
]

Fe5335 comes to 5.1 A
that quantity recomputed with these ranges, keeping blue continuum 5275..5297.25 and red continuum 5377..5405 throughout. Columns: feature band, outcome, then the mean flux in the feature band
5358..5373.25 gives 0.19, 6.37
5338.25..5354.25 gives 0.73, 6.1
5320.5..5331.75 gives 1.92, 5.24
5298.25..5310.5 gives 0.21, 6.15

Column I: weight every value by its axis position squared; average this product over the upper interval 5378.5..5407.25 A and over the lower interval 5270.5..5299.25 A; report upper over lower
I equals 1.1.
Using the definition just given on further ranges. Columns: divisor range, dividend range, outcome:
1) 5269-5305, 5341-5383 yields 1.15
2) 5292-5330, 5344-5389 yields 1.13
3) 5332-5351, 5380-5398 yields 1.12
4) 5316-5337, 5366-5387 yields 1.15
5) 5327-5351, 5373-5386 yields 1.20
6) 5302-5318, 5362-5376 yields 0.97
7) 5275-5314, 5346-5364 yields 1.11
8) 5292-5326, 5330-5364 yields 1.05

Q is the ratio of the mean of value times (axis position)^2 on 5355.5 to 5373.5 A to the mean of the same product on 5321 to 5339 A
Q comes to 1.2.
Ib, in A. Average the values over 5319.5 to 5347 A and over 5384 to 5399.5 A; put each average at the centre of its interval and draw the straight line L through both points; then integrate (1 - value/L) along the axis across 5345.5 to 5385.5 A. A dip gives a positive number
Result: -2.72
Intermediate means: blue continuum 5.74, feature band 6.58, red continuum 6.5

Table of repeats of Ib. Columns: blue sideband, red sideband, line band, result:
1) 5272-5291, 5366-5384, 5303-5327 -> -0.5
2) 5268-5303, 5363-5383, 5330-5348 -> 0.3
